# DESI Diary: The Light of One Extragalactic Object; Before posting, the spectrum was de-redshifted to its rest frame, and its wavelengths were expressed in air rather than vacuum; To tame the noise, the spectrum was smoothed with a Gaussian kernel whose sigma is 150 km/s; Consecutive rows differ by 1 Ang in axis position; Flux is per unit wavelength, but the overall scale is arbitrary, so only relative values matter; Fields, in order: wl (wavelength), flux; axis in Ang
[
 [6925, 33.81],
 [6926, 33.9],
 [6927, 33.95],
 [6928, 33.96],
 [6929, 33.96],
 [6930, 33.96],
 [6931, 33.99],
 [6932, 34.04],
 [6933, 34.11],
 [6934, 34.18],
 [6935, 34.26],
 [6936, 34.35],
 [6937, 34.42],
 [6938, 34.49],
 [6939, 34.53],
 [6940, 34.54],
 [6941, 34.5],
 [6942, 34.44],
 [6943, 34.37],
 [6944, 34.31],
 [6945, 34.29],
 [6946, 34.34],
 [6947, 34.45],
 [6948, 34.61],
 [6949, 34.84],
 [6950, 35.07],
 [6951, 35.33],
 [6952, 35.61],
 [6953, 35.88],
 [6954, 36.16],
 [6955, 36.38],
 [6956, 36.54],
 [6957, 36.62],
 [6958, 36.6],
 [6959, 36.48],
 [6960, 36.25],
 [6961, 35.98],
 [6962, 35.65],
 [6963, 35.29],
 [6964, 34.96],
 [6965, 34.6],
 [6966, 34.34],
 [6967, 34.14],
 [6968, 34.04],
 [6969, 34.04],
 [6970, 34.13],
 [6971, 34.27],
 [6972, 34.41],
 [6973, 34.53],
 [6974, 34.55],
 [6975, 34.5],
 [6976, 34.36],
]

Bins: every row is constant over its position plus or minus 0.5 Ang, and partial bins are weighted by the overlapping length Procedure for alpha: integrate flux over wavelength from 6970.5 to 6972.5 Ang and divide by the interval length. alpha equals 34.3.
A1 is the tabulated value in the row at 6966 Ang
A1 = 34.34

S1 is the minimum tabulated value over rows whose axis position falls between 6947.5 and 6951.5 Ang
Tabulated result 34.61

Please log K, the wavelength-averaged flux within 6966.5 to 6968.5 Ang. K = 34.1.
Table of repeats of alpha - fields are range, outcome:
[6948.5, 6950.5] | 35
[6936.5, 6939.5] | 34.5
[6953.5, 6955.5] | 36.3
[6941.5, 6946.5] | 34.4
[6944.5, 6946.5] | 34.3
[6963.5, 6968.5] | 34.4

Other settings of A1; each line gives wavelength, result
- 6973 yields 34.53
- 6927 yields 33.95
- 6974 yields 34.55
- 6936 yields 34.35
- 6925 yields 33.81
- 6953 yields 35.88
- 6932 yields 34.04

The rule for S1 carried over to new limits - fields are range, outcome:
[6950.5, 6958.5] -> 35.33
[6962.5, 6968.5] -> 34.04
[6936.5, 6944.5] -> 34.31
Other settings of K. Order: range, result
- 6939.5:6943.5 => 34.5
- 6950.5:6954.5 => 35.7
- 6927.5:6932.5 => 34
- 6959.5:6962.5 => 36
